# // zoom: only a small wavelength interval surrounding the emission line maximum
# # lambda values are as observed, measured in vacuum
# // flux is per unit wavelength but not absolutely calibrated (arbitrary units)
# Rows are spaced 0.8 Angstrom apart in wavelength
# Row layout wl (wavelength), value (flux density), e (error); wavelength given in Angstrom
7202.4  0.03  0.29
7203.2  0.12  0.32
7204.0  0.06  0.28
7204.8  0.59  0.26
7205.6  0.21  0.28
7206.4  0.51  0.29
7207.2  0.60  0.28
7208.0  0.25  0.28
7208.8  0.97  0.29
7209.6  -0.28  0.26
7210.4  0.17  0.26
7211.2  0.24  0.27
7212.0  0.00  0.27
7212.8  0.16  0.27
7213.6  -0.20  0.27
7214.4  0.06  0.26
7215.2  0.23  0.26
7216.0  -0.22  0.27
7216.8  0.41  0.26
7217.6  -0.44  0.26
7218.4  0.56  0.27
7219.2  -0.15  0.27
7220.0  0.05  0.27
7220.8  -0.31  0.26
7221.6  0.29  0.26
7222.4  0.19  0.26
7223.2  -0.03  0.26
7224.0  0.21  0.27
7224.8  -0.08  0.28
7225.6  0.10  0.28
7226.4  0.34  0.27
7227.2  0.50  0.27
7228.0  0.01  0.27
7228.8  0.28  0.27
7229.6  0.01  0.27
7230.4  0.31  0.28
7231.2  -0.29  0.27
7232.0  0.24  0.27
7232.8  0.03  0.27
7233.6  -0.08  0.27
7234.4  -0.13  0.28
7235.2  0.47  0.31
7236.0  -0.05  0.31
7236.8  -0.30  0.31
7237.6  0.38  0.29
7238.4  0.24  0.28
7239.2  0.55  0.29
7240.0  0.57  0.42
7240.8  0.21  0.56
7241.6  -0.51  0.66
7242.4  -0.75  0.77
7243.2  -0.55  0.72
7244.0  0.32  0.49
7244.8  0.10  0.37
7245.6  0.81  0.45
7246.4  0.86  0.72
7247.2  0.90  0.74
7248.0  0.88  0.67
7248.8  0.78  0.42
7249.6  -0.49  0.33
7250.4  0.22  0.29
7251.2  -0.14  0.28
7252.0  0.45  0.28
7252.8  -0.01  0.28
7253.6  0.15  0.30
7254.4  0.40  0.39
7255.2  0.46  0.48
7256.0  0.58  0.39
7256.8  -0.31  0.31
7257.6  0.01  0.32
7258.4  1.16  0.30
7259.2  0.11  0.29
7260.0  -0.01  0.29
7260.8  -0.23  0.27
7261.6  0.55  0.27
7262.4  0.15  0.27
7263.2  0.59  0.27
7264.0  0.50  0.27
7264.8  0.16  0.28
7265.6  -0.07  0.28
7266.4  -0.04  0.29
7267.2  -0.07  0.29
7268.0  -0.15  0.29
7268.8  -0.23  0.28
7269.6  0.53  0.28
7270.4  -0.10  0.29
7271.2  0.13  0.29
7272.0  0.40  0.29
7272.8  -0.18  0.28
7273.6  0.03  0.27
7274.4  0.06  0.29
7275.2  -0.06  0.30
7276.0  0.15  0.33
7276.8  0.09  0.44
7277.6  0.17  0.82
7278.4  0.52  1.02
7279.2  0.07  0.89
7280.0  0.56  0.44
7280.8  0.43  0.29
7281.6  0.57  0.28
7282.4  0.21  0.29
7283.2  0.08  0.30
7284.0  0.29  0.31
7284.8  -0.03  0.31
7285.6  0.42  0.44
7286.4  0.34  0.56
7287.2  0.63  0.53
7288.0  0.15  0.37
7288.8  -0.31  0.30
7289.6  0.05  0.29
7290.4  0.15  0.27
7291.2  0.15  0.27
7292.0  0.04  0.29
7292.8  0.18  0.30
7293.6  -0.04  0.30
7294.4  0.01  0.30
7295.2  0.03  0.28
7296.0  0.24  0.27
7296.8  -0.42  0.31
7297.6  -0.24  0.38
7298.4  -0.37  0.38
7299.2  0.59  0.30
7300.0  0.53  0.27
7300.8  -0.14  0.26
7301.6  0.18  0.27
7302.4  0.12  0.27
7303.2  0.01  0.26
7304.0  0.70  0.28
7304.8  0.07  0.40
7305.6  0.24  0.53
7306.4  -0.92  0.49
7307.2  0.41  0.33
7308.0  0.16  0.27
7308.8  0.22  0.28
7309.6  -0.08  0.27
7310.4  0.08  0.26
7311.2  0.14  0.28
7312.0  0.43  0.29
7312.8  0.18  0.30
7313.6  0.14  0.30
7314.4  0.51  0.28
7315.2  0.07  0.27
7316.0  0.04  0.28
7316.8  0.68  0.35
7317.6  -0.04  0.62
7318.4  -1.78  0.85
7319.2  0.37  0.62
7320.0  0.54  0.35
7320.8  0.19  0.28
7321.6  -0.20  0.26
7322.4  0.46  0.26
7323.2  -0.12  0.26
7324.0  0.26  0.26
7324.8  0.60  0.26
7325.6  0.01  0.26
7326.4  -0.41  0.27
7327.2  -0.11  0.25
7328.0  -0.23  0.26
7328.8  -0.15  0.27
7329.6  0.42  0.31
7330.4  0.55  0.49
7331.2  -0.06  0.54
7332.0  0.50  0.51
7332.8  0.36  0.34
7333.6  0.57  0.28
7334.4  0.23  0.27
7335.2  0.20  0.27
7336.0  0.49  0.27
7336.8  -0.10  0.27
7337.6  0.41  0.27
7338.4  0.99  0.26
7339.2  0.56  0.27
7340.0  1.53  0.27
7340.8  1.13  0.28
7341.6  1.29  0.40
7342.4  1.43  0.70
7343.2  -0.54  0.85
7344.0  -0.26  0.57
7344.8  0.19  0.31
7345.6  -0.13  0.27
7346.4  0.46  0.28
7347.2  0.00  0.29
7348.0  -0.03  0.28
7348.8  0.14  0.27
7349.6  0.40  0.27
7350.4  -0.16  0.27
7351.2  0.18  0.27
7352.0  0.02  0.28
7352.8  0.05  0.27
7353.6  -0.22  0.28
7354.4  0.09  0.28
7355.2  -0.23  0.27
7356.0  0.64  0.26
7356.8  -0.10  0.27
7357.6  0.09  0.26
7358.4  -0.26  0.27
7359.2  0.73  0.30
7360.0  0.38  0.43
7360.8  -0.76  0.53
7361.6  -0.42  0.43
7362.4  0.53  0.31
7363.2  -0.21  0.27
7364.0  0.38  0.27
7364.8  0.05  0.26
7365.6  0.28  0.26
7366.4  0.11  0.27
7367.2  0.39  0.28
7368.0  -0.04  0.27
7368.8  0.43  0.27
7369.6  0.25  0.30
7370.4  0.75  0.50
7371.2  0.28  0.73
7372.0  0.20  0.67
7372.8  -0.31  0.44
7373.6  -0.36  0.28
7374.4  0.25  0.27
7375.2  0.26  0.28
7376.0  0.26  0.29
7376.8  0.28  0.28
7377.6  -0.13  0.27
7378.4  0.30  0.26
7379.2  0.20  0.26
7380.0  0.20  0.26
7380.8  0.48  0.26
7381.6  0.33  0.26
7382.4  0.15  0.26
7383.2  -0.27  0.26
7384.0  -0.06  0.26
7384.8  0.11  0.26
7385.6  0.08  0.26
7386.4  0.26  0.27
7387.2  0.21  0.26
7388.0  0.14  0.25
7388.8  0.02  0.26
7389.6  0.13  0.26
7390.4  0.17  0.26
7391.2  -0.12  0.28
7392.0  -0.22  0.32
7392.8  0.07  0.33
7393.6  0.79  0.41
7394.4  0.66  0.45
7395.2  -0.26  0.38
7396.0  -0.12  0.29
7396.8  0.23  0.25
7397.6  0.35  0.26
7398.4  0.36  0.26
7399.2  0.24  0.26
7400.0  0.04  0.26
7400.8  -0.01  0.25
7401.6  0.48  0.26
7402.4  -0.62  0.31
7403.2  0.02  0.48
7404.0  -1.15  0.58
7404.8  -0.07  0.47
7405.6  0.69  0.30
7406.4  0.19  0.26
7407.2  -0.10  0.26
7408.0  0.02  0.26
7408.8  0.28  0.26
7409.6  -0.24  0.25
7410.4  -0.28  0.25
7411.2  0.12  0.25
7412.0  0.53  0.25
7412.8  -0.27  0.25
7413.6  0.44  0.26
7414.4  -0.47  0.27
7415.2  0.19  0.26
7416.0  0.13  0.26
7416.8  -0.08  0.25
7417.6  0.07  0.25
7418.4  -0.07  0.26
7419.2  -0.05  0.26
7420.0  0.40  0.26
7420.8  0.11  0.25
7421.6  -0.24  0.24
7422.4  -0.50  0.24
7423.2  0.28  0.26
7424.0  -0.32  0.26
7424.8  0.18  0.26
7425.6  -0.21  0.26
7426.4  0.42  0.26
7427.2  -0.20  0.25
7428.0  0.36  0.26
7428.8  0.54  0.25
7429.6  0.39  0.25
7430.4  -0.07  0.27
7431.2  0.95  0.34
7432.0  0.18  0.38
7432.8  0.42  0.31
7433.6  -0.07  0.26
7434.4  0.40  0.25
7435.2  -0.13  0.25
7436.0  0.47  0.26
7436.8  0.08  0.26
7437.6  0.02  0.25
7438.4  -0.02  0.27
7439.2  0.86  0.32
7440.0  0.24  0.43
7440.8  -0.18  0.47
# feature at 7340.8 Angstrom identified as H-beta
